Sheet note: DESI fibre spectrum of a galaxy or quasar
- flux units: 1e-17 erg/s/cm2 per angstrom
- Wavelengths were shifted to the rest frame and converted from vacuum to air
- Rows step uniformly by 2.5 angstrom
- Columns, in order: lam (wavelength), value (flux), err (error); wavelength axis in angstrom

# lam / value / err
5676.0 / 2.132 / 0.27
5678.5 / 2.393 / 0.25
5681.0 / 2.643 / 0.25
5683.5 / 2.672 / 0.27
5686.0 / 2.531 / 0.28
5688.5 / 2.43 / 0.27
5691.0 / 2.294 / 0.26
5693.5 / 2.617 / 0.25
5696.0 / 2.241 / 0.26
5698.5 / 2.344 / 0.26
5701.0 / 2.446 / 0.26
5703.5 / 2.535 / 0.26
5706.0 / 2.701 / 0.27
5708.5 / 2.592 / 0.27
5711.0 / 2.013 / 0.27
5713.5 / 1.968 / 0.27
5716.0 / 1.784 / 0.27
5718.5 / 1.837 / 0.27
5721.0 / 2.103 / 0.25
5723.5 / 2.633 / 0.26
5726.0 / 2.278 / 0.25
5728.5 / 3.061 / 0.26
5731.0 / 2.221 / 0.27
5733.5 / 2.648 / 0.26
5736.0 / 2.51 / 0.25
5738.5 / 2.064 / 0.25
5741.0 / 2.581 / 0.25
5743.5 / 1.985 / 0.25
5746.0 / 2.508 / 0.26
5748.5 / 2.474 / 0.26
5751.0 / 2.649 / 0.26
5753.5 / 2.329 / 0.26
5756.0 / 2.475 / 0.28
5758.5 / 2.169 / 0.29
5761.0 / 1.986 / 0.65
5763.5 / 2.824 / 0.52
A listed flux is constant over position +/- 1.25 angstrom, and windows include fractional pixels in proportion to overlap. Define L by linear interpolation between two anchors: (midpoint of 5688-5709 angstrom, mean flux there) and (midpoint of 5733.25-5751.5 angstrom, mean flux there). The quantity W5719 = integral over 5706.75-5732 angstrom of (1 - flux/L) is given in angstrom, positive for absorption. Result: 1.84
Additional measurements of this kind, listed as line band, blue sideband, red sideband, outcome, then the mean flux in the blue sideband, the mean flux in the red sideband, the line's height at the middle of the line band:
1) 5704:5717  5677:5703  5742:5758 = 1.1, 2.46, 2.4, 2.44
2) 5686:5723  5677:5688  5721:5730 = 3.8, 2.54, 2.57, 2.56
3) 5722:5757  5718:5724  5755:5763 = -3.7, 2.18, 2.26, 2.22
